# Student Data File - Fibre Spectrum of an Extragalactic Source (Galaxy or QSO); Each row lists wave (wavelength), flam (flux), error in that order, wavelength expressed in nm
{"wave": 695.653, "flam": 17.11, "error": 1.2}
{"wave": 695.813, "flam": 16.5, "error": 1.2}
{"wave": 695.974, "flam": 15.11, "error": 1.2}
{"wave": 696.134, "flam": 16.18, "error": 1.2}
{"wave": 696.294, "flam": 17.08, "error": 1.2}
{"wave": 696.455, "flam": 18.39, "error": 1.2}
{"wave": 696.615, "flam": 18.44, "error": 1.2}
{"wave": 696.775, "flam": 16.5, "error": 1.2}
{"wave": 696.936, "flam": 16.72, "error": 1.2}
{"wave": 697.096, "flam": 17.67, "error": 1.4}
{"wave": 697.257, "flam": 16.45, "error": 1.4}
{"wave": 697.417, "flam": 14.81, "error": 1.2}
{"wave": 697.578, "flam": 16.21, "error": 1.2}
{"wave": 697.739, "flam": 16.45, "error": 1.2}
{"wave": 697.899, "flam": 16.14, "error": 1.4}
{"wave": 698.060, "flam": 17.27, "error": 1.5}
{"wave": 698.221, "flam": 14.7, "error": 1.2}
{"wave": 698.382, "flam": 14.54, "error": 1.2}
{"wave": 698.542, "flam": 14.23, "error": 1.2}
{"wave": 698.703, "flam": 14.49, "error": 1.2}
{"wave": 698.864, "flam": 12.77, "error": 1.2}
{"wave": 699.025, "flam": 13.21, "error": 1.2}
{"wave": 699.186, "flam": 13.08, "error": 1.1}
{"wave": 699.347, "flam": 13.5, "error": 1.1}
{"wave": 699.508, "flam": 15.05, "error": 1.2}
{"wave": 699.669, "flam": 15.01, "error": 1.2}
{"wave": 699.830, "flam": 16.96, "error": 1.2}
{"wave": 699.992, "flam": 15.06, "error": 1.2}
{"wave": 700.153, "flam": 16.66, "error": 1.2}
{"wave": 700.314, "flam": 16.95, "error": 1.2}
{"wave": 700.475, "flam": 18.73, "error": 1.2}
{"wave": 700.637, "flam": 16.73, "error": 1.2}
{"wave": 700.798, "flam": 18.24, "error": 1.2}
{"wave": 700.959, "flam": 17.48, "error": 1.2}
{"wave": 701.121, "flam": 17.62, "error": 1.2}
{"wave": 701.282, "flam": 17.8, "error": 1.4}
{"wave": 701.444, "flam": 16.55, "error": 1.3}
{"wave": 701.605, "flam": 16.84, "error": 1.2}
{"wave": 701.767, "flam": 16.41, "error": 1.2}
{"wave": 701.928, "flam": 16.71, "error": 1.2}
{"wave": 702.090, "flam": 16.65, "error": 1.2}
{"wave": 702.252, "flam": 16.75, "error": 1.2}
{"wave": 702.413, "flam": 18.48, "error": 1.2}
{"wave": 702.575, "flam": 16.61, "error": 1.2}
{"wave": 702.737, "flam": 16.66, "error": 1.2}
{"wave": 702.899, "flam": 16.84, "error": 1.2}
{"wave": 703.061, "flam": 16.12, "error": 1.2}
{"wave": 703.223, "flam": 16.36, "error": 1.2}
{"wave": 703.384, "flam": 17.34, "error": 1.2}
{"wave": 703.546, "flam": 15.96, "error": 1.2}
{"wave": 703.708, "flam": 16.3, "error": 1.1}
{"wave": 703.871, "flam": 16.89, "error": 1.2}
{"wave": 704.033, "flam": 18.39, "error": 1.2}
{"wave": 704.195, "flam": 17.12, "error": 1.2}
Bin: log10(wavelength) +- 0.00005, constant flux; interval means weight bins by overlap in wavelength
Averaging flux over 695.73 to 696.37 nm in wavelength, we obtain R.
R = 16.2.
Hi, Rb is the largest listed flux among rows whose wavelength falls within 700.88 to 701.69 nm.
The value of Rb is 17.8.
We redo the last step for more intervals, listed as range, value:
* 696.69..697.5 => 17.67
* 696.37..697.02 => 18.44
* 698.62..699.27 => 14.49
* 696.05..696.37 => 17.08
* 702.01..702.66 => 18.48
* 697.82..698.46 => 17.27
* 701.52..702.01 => 16.84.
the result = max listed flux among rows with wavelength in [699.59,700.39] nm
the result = 16.96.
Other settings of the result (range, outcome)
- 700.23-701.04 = 18.73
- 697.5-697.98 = 16.45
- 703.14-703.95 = 17.34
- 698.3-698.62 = 14.54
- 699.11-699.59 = 15.05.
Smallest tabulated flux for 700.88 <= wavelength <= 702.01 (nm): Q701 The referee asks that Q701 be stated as 16.41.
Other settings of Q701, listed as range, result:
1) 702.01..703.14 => 16.12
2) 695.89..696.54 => 15.11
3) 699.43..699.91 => 15.01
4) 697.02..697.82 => 14.81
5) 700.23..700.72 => 16.73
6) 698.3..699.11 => 12.77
